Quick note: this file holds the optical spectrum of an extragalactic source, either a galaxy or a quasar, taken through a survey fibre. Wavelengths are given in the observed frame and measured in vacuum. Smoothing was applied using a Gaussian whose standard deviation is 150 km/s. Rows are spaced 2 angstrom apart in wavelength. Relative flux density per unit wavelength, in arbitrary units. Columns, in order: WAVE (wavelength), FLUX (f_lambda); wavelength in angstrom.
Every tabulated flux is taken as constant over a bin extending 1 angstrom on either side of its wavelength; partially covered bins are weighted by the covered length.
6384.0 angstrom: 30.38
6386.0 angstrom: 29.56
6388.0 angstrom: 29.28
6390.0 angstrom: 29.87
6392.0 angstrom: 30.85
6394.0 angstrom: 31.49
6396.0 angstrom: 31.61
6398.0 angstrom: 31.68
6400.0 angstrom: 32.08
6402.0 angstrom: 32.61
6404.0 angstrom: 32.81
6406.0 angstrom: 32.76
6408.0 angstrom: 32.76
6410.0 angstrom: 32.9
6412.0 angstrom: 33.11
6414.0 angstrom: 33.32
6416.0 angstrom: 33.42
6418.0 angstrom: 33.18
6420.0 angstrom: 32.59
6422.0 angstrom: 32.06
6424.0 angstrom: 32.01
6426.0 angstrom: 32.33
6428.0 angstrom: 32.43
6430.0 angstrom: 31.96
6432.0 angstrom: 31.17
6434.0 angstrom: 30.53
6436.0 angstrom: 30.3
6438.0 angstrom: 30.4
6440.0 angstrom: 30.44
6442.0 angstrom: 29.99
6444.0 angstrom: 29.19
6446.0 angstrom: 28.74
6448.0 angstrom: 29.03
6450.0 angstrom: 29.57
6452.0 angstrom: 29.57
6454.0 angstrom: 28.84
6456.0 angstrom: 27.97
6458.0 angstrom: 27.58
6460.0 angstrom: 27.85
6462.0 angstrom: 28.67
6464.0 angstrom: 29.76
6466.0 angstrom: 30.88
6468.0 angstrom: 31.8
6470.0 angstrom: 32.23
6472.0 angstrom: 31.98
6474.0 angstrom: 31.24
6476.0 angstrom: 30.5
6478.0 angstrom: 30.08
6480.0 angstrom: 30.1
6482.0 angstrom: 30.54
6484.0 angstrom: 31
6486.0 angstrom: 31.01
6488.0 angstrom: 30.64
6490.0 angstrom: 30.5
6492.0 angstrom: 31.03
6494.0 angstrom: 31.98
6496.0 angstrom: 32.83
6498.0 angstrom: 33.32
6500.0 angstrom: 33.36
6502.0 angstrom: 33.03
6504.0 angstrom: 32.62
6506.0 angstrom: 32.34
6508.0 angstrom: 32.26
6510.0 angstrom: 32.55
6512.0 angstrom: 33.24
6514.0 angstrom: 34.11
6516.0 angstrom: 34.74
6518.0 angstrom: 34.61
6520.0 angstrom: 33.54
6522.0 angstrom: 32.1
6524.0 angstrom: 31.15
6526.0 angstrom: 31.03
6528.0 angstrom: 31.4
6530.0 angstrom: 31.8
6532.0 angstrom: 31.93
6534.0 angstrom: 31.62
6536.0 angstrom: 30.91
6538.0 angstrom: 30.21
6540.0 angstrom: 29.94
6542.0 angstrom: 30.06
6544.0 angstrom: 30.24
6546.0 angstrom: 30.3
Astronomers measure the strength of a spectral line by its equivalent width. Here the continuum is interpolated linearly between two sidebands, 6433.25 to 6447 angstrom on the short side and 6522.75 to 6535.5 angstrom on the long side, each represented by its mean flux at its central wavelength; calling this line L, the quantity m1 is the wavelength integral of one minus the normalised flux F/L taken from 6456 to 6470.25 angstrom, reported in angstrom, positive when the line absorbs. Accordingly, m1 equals 0.36 angstrom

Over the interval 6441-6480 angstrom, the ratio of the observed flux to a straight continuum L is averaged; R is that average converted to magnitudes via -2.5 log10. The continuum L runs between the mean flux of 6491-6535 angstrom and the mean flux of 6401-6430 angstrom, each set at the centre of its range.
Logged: 0.10 mag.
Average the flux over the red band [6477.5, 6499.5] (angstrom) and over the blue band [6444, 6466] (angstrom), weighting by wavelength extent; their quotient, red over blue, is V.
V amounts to 1.1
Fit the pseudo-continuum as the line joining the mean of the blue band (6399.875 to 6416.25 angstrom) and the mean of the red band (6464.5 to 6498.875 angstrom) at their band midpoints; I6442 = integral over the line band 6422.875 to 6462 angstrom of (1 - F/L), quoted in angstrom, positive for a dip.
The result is 2.6 angstrom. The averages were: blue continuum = 32.9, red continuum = 31.2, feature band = 30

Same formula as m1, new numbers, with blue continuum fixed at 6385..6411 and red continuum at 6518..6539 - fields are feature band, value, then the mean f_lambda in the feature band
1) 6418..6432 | -0.28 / 32.2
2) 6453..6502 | 1.47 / 30.7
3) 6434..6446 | 0.61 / 30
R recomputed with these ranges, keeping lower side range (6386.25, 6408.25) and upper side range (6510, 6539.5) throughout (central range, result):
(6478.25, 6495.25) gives 0.04 mag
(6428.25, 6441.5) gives 0.03 mag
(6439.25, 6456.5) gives 0.09 mag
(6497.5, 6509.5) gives -0.02 mag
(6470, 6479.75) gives 0.03 mag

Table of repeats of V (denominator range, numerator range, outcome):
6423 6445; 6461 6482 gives 0.99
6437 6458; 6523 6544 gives 1.06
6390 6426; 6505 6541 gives 1.00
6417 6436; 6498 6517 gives 1.04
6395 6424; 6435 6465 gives 0.90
